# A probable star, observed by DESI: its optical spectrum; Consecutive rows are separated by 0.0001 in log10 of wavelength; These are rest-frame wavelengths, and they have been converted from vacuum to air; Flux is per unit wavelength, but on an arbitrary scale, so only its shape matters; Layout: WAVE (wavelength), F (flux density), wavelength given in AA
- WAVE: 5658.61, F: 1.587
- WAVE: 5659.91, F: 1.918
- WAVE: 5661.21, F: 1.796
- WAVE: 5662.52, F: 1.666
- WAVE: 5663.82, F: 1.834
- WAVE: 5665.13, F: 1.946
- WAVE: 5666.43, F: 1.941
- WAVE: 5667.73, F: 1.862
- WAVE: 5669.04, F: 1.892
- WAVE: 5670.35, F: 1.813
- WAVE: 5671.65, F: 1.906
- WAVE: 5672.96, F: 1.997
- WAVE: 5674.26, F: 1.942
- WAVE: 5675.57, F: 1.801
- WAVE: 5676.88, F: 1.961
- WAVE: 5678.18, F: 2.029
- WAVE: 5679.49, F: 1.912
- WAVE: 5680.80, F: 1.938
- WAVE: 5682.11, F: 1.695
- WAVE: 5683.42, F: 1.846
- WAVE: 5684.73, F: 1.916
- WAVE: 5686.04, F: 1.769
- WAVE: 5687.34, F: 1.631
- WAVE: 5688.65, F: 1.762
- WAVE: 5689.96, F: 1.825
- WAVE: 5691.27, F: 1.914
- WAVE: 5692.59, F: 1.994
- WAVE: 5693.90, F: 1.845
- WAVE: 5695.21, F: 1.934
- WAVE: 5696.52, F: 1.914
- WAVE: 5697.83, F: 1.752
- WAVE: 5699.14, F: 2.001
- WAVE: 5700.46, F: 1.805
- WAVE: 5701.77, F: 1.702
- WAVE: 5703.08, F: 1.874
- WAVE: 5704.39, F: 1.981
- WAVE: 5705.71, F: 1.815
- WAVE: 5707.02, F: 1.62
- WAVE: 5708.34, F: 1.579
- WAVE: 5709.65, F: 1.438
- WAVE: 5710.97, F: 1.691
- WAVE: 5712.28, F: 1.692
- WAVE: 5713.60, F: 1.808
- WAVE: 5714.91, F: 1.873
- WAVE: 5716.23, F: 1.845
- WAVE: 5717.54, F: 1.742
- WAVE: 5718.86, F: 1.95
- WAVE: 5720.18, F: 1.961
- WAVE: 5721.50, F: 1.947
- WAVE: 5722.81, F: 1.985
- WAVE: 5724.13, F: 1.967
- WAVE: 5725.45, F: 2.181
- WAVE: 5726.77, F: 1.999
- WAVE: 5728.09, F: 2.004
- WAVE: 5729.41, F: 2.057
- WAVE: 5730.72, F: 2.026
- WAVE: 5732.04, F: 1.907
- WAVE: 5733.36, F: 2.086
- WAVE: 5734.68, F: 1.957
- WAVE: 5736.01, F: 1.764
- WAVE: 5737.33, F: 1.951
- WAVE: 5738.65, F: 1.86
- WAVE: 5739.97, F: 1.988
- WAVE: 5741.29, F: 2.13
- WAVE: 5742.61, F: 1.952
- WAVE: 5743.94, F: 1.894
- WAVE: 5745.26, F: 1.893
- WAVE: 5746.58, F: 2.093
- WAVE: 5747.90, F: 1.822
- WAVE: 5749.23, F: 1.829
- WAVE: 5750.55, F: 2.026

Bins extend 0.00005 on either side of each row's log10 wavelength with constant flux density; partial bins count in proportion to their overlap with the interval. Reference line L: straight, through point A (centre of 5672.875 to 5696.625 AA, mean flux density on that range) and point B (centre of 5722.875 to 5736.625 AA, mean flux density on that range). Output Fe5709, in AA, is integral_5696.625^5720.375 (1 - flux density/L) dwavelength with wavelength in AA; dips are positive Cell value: 1.9 AA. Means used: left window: 1.87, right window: 1.99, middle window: 1.78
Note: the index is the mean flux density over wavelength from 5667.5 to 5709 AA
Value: 1.85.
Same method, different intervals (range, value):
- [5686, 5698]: 1.84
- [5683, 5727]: 1.84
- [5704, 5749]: 1.89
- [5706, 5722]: 1.76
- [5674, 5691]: 1.85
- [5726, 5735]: 2.01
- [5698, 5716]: 1.76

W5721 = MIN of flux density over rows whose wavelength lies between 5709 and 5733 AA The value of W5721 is 1.438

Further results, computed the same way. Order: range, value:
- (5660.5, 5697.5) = 1.631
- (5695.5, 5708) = 1.62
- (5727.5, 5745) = 1.764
